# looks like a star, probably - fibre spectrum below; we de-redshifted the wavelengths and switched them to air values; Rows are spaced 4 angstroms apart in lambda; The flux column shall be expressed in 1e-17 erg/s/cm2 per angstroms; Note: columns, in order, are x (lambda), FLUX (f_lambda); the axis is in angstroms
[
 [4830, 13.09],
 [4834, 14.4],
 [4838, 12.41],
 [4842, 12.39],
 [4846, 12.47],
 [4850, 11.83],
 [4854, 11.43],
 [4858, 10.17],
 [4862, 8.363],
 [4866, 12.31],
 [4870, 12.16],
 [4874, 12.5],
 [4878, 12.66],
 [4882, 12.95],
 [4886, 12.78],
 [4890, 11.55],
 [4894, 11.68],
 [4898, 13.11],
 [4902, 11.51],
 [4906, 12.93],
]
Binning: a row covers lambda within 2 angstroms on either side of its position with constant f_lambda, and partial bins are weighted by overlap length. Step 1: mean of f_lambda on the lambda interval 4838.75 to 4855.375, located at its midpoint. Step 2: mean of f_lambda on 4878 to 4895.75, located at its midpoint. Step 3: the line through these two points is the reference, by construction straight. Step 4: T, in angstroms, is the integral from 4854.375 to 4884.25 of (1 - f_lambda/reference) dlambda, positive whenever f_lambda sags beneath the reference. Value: 1.51 angstroms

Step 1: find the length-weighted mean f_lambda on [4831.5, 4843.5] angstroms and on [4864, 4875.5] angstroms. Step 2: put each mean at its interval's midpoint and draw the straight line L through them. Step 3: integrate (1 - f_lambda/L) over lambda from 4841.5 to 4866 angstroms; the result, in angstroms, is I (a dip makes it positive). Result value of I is 3.06 angstroms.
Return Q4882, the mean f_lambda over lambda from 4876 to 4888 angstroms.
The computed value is 12.8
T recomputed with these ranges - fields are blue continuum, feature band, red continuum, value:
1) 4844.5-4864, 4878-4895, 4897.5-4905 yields -0.8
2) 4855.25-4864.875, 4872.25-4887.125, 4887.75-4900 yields -2.2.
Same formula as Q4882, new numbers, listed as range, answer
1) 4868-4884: 12.6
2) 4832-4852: 12.7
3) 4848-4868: 10.8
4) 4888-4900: 12.1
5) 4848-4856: 11.6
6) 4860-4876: 11.3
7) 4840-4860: 11.7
